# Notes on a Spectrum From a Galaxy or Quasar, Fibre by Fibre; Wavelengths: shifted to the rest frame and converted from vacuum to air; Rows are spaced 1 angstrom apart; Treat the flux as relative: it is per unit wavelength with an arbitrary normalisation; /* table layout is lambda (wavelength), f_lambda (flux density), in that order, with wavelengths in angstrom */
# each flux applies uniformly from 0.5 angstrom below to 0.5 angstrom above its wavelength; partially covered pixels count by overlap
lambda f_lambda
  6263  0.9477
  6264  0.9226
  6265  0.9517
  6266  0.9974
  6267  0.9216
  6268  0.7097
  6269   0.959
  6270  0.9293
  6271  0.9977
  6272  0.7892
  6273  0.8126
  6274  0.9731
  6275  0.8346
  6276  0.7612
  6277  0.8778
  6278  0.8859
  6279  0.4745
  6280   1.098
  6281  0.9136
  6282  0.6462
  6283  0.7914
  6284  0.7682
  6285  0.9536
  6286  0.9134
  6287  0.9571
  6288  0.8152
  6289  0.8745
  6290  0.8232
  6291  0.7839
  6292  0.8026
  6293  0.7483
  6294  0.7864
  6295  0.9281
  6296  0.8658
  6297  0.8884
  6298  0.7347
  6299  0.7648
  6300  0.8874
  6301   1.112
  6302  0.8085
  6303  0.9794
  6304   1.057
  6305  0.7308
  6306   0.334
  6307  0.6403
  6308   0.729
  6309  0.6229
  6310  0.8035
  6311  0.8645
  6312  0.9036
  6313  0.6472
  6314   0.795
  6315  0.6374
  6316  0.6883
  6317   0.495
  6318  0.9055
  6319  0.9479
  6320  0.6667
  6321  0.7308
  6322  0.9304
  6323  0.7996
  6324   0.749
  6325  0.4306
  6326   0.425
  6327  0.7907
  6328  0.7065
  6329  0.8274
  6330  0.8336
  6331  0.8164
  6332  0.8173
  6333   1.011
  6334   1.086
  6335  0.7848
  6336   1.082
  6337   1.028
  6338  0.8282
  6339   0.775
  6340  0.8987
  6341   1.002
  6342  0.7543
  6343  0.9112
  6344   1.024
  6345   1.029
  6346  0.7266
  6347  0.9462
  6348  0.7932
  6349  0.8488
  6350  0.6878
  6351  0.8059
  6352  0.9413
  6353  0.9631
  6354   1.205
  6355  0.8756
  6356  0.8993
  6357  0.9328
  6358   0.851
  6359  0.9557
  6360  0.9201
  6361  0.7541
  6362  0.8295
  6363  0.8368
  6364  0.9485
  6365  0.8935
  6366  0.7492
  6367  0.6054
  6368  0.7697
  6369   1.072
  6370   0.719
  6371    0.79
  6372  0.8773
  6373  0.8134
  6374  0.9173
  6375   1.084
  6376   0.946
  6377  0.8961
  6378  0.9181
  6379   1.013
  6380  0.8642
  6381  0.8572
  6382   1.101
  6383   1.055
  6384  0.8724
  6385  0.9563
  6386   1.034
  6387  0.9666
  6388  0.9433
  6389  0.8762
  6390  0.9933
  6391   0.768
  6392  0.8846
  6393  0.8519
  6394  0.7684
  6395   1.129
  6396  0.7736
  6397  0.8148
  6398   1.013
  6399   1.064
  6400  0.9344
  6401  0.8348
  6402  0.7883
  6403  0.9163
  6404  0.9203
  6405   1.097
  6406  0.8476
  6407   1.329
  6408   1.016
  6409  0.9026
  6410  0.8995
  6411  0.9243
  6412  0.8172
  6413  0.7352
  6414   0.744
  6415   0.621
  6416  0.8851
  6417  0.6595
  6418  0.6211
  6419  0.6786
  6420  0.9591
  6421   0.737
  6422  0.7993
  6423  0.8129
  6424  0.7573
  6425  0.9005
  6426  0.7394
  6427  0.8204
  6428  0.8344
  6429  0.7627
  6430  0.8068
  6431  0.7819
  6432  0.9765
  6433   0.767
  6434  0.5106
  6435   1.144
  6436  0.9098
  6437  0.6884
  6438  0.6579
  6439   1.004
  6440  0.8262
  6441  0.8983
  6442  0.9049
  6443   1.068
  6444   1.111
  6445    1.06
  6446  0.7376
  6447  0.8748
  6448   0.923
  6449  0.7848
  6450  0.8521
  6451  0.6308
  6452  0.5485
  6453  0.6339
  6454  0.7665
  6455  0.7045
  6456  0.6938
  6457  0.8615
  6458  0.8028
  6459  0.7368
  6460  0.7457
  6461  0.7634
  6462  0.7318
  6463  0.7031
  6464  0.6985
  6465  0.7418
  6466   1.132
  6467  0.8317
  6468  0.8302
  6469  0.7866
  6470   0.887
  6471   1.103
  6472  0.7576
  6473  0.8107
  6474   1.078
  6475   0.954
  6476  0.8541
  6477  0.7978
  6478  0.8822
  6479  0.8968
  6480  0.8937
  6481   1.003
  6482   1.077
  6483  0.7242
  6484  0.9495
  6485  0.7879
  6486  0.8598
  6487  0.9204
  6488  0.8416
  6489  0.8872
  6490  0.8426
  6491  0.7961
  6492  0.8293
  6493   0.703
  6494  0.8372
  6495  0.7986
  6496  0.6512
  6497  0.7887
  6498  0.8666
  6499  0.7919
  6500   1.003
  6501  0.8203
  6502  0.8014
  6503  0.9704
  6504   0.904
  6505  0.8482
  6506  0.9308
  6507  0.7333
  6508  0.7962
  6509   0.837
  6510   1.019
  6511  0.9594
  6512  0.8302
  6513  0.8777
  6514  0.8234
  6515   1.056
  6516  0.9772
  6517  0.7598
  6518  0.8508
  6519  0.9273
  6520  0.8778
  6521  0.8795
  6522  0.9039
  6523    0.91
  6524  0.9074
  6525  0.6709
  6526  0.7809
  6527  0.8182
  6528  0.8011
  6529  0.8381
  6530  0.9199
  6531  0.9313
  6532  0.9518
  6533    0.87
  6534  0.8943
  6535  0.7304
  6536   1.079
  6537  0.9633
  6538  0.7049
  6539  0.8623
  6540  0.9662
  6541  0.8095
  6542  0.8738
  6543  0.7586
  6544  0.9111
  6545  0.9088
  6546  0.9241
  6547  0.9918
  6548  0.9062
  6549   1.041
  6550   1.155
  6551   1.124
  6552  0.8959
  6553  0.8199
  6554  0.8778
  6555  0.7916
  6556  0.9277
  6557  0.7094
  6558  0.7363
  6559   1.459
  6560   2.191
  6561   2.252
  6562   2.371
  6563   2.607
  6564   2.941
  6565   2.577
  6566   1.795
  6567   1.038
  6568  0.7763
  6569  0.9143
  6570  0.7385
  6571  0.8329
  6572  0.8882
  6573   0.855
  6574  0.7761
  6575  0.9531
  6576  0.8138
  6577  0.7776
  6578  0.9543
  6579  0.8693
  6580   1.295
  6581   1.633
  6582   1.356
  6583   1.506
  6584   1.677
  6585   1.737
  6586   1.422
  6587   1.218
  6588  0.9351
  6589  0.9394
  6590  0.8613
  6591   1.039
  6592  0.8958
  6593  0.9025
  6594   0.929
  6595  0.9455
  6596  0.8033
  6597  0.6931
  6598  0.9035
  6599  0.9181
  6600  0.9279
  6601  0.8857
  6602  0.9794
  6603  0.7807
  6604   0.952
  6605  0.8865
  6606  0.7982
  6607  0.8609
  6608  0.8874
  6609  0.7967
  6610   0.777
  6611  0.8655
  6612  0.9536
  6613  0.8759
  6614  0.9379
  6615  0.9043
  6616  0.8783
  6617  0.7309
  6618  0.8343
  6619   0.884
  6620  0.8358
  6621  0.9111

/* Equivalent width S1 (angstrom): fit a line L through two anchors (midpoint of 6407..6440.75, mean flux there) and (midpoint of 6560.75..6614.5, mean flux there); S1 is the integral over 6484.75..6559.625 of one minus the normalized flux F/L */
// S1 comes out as 9.5 angstrom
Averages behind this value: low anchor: 0.817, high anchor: 1.13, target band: 0.88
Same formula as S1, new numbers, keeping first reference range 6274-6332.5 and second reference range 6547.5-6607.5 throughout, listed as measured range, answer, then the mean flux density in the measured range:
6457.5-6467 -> 2.0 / 0.786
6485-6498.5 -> 2.9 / 0.816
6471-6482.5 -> 1.1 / 0.918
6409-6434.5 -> 4.4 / 0.784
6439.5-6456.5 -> 2.7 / 0.825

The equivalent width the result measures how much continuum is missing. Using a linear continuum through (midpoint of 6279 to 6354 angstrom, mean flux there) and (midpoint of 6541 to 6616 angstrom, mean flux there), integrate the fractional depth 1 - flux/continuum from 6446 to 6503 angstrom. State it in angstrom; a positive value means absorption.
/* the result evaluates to 9.3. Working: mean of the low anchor 0.823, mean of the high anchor 1.1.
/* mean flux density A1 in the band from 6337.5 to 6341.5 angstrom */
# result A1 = 0.876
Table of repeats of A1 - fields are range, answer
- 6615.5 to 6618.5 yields 0.815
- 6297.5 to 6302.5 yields 0.861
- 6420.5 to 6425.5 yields 0.801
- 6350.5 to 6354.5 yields 0.979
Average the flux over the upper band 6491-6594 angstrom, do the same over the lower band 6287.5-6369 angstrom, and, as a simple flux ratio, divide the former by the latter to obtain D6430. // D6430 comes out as 1.24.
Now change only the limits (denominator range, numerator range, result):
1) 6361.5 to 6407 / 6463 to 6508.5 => 0.95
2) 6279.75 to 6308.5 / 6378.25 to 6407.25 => 1.13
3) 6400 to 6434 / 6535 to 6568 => 1.48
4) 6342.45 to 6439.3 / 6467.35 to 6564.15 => 1.09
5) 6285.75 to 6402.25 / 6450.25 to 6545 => 0.99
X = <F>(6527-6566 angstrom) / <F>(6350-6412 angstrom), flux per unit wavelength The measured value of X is 1.28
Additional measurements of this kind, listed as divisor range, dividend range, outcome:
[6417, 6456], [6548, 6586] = 1.58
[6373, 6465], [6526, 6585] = 1.32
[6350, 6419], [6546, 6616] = 1.25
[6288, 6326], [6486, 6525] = 1.11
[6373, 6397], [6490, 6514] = 0.91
